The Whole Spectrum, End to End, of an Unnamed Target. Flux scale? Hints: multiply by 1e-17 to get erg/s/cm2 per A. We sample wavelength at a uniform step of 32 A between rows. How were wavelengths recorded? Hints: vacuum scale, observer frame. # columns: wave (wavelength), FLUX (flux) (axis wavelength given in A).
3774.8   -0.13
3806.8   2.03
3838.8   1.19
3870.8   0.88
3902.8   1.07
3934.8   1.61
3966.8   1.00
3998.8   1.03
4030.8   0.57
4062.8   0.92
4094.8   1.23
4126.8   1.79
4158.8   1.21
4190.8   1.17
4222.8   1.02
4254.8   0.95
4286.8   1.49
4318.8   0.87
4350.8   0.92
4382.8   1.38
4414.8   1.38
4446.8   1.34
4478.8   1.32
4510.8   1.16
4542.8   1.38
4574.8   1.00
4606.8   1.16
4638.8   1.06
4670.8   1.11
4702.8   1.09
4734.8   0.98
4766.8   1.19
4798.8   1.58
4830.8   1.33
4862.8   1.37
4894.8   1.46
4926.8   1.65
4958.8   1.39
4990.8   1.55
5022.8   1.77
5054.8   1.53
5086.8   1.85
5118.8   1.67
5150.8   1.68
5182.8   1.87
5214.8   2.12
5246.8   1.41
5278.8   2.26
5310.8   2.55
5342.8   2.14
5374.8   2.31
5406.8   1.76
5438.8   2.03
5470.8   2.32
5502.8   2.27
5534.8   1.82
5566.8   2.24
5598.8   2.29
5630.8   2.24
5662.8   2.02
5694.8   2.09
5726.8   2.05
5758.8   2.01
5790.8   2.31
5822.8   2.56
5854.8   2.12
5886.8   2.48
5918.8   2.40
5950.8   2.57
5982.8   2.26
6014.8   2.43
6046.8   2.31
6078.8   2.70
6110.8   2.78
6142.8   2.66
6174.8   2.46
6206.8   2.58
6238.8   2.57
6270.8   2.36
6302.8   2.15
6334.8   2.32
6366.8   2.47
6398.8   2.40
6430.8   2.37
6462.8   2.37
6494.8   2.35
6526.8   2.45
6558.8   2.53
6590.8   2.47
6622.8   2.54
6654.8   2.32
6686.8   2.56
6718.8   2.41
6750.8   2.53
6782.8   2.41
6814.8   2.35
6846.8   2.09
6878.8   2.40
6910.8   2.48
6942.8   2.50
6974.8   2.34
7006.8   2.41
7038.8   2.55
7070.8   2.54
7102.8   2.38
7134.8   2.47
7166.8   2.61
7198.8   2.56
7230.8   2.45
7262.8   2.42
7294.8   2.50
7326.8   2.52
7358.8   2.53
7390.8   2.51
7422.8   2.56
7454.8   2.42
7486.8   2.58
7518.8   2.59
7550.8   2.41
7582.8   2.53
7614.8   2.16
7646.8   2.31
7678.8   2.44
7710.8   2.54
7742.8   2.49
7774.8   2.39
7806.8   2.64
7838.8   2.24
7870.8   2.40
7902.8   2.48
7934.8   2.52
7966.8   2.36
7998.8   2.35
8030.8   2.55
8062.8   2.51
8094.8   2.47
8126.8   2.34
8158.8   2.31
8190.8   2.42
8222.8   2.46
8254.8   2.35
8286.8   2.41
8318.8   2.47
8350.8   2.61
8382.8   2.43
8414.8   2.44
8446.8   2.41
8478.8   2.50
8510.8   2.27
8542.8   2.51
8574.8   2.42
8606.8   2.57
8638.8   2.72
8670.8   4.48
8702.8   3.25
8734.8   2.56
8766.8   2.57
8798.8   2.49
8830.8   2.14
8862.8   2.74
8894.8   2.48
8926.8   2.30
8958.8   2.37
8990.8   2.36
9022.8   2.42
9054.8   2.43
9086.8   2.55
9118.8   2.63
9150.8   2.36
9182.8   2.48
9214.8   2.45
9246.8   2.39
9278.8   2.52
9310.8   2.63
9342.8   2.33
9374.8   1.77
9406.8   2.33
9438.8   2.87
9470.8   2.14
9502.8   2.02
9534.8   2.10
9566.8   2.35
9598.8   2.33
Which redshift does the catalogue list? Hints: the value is 0.32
